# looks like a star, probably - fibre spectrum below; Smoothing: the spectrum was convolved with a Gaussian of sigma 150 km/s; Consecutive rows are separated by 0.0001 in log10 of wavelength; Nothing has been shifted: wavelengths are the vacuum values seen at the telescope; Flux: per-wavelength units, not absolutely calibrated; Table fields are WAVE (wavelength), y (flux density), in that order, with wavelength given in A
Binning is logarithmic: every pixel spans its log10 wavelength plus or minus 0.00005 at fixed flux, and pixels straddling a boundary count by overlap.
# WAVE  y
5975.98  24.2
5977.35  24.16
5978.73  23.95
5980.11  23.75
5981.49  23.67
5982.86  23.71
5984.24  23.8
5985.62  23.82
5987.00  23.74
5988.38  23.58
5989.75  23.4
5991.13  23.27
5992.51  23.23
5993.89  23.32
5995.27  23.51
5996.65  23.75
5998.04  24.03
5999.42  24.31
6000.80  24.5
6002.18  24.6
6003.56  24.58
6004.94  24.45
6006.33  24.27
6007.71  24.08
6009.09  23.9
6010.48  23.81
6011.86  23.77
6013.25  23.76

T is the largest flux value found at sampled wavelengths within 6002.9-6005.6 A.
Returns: 24.58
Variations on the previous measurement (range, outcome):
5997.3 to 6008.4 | 24.6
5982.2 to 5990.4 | 23.82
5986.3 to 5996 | 23.74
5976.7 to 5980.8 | 24.16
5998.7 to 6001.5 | 24.5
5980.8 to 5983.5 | 23.71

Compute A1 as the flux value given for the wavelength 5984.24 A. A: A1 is 23.8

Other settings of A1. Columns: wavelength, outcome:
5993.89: 23.32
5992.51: 23.23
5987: 23.74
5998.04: 24.03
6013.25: 23.76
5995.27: 23.51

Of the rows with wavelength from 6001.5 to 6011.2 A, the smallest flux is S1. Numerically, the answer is 23.81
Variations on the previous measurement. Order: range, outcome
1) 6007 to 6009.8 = 23.9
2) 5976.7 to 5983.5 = 23.67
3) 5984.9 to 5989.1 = 23.58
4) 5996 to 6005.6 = 23.75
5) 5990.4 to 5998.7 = 23.23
